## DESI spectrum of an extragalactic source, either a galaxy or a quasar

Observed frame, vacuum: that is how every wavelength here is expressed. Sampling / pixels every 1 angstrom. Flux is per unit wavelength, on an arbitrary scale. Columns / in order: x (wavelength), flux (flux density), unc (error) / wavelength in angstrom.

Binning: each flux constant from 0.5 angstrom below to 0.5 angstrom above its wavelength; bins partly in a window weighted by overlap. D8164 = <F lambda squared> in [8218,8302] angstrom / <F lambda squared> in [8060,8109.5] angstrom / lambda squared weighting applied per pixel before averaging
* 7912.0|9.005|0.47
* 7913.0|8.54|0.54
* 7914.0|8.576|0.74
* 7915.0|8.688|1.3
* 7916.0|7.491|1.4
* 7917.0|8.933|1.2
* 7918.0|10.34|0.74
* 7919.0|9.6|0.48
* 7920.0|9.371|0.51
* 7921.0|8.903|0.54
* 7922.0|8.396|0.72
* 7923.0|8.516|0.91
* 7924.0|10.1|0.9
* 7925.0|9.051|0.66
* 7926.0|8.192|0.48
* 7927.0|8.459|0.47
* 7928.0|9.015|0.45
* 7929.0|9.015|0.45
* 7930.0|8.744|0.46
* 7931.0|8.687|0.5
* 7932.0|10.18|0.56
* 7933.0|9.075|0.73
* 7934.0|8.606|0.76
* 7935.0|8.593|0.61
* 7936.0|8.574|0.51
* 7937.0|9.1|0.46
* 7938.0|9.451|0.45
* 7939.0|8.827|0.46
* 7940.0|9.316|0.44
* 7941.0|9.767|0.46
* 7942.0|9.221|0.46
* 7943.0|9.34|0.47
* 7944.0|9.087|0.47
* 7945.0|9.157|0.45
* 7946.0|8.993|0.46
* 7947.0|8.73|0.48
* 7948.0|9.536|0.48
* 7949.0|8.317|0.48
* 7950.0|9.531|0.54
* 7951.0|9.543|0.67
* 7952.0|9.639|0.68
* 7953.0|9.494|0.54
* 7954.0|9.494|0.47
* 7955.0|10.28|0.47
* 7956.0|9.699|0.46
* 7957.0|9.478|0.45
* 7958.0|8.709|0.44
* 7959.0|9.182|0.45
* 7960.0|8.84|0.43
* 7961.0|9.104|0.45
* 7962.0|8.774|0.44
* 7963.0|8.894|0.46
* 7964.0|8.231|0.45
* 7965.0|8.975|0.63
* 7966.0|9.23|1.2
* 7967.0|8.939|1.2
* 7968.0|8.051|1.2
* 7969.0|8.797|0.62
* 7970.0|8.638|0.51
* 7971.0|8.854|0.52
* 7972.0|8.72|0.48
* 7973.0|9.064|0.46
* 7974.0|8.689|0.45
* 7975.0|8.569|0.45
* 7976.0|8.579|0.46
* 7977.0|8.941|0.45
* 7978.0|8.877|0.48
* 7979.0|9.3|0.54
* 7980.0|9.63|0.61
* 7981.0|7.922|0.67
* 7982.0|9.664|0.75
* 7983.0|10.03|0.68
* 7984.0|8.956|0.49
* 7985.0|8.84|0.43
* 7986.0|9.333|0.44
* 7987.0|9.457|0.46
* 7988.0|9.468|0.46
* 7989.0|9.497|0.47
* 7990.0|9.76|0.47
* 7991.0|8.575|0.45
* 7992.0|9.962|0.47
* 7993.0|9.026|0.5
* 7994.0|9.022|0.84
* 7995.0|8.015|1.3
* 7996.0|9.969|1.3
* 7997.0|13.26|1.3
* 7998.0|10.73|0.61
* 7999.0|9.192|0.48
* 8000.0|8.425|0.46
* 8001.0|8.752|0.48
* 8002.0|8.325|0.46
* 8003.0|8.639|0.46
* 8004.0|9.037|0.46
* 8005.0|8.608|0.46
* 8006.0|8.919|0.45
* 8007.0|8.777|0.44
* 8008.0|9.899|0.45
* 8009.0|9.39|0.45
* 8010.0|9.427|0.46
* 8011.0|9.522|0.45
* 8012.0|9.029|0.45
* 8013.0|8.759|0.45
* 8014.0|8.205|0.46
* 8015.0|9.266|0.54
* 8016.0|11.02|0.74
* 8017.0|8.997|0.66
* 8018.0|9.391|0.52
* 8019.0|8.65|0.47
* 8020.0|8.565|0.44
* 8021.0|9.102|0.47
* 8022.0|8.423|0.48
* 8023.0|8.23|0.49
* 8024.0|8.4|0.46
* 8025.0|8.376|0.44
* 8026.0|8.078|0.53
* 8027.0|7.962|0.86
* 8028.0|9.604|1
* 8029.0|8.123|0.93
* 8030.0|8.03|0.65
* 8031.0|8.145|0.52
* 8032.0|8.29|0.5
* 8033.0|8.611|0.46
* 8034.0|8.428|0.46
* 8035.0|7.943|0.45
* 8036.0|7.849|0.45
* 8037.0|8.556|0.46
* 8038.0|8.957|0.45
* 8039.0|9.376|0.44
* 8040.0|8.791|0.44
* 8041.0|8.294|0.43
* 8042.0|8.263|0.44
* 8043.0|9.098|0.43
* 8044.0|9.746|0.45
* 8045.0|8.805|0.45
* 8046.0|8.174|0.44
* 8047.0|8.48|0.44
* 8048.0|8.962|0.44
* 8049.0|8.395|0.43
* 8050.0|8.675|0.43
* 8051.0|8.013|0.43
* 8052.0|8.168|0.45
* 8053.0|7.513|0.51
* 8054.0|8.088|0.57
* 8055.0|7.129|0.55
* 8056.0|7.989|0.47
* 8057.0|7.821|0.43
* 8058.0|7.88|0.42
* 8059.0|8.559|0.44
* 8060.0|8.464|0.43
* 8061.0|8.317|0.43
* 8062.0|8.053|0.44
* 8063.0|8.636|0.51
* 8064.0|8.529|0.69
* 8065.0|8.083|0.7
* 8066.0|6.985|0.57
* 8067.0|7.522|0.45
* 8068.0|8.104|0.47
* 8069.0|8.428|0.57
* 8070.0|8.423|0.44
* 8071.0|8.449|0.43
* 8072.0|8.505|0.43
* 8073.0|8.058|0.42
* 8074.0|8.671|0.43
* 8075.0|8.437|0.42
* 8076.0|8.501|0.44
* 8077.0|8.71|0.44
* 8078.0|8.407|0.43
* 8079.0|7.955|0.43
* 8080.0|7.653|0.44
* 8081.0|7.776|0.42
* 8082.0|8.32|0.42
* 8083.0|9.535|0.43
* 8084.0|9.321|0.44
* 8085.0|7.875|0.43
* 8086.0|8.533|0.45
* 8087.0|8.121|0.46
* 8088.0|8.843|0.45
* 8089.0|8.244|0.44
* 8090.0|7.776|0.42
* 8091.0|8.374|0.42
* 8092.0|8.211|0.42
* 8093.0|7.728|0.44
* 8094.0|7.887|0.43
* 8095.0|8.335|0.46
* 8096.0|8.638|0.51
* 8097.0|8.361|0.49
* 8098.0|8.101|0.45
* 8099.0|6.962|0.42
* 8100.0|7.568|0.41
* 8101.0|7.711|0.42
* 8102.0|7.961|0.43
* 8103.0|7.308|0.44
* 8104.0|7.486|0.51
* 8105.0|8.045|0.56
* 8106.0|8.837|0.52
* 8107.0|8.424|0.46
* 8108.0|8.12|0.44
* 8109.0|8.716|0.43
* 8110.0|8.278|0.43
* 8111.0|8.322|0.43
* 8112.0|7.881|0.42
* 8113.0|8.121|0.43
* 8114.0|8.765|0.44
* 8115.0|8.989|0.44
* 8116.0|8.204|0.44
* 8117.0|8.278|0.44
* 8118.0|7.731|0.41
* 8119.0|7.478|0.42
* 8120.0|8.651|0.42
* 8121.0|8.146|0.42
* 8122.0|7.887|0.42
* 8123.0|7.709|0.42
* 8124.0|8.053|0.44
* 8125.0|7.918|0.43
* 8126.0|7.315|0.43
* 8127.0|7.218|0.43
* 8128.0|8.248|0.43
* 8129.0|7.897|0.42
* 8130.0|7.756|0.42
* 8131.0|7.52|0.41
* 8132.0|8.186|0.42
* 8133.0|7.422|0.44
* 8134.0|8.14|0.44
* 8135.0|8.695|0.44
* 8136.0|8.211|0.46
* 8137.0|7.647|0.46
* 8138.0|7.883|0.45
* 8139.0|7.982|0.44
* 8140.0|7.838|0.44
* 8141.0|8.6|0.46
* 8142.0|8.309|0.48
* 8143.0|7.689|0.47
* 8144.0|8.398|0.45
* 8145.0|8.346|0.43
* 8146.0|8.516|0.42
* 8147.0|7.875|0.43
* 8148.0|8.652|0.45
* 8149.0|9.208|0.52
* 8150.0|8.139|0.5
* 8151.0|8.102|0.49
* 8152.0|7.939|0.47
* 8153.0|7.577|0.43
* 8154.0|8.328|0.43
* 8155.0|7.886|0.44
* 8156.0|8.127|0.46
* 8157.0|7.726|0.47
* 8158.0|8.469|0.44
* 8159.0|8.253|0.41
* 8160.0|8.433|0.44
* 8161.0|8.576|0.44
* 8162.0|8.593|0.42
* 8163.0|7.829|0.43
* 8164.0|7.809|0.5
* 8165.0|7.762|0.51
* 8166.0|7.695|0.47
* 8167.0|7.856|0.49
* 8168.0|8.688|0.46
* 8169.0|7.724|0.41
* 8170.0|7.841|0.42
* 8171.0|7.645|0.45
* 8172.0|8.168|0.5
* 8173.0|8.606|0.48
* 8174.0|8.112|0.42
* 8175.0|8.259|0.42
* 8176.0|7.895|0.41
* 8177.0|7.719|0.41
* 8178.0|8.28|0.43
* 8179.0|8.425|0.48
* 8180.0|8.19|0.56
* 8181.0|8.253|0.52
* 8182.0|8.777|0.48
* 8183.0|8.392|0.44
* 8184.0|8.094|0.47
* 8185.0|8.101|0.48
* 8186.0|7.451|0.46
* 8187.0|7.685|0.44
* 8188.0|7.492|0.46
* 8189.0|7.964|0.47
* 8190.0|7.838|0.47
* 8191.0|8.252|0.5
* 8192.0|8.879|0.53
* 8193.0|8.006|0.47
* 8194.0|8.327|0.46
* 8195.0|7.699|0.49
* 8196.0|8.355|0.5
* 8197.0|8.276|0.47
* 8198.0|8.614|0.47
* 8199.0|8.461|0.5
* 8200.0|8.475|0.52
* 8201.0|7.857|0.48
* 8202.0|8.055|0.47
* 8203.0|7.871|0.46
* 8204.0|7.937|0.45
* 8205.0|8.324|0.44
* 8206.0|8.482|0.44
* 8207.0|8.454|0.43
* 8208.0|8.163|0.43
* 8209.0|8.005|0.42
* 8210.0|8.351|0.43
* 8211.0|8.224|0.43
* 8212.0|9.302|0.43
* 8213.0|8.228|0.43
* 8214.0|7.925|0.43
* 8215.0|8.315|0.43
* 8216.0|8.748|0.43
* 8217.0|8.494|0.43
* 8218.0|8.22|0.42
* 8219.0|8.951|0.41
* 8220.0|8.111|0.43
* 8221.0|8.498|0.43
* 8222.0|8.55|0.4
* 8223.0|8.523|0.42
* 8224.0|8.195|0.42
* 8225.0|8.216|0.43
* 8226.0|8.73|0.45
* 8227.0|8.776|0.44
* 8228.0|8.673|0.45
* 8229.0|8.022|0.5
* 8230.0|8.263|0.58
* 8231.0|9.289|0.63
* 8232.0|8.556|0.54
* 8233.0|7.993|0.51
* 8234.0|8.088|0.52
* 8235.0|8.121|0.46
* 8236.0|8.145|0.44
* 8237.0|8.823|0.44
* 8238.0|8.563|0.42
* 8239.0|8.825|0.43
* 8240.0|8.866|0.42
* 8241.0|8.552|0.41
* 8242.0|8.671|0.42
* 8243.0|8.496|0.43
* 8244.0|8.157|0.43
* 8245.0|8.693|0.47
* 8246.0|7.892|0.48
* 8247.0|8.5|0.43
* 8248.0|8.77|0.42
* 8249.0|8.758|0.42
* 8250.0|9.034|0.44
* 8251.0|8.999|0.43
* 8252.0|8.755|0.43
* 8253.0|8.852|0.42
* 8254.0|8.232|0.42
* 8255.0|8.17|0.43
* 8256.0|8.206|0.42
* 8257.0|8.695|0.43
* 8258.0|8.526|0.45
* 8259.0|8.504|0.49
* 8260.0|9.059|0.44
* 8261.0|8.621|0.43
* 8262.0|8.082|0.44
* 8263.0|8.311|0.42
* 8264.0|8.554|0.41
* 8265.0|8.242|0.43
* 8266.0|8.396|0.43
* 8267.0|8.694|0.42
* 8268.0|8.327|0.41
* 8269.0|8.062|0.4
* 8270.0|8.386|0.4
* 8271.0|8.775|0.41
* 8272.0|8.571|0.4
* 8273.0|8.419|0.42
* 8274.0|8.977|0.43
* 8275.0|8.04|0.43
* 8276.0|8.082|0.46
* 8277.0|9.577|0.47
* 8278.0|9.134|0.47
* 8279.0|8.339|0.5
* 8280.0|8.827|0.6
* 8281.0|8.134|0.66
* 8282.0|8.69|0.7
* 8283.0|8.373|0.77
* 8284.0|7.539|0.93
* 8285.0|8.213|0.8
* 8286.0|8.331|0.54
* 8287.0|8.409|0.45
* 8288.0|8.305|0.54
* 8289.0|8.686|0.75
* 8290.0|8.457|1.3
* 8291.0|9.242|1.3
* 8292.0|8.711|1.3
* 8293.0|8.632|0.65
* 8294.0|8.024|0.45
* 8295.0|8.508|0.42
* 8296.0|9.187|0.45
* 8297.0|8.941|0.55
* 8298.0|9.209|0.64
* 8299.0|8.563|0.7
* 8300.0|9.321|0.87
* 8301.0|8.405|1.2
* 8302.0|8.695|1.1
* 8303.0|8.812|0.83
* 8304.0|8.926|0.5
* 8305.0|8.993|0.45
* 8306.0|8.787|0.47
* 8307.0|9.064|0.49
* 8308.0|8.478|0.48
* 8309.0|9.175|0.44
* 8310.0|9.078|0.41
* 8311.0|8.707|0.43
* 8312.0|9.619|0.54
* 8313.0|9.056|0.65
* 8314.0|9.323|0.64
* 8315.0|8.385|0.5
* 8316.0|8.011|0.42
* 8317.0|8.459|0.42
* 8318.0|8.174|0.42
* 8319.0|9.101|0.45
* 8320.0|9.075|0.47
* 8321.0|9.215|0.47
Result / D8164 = 1.09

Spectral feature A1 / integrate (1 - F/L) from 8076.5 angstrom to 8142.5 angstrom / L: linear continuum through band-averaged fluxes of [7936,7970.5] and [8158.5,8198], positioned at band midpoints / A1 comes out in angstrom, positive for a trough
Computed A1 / 2.5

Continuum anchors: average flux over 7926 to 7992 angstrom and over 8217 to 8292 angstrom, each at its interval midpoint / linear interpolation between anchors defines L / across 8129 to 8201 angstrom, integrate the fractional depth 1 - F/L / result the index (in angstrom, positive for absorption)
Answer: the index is 4.6 angstrom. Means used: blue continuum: 9.08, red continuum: 8.51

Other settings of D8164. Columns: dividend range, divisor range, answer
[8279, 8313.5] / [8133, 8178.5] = 1.11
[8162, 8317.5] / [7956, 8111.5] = 1.03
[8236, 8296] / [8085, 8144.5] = 1.10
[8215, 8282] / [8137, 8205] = 1.07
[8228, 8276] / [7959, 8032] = 1.01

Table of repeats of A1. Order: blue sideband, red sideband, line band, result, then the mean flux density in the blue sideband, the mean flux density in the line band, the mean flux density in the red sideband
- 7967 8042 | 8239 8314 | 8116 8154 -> 3.3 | 8.95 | 8.04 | 8.63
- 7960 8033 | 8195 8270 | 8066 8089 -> 1.2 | 8.99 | 8.34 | 8.44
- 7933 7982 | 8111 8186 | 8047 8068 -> 1.1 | 9.03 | 8.1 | 8.1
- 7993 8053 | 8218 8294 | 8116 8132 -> 1.5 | 8.84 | 7.88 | 8.51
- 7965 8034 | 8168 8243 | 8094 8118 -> 1.4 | 9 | 8.13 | 8.29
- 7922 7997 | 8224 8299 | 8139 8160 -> 1.3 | 9.1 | 8.2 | 8.53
